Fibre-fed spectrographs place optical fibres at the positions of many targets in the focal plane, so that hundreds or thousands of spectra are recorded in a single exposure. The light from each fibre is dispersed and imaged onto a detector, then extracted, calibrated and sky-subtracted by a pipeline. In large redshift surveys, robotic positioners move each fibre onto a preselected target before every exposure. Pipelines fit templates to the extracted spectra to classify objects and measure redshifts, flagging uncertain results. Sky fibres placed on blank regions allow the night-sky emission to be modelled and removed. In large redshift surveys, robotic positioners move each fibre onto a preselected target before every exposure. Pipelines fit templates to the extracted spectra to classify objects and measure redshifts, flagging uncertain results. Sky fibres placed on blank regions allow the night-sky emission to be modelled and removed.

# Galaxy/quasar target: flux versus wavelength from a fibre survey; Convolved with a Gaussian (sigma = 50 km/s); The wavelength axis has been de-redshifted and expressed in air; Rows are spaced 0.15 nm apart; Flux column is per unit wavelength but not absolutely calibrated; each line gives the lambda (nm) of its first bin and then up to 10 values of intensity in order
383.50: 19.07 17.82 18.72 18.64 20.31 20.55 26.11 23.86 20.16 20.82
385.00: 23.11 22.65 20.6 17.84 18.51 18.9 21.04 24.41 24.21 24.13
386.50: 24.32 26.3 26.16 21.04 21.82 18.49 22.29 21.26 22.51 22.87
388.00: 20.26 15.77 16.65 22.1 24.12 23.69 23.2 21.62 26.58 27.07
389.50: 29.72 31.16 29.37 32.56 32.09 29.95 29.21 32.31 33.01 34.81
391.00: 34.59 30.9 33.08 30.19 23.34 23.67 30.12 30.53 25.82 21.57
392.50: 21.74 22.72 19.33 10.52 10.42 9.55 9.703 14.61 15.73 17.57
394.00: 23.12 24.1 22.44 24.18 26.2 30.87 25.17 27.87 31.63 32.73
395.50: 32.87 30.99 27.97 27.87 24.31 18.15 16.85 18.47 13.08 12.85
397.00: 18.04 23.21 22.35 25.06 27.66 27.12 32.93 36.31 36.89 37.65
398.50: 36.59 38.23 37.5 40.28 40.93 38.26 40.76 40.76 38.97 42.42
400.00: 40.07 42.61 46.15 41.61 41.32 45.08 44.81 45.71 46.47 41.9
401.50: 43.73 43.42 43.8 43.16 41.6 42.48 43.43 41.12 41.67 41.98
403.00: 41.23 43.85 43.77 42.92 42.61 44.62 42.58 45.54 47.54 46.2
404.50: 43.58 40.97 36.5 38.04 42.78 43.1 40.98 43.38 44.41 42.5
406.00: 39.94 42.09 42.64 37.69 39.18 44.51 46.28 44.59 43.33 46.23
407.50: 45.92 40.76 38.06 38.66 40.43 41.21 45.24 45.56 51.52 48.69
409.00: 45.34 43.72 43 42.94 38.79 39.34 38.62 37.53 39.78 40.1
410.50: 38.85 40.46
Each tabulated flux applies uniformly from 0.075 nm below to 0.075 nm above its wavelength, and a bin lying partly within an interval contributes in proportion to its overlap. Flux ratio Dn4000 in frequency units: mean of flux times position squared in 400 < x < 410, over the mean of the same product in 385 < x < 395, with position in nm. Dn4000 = 1.95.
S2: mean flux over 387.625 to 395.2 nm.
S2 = 24.5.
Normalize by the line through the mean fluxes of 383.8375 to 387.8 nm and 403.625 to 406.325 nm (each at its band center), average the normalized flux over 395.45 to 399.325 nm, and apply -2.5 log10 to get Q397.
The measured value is 0.210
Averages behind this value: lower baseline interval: 21.9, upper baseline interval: 42.6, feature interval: 28.5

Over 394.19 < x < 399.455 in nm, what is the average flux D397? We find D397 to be 28.6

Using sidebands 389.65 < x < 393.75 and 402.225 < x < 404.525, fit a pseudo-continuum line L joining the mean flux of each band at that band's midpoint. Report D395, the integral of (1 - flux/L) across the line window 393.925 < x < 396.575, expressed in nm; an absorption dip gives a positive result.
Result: 0.39 nm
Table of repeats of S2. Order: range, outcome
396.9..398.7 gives 29.8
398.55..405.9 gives 42.4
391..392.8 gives 26.7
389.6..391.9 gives 30.7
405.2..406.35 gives 42.4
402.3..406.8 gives 42.4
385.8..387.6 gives 22.9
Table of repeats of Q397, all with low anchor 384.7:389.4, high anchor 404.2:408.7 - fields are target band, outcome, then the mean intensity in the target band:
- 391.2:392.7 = 0.03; 26.4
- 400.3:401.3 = -0.21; 44.3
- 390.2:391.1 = -0.24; 32.3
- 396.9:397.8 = 0.37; 23.5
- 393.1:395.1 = 0.41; 20.4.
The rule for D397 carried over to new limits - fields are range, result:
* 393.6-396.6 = 24.9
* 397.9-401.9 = 41.1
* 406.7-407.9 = 43.6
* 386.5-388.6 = 21.6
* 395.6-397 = 20.8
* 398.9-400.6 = 41.2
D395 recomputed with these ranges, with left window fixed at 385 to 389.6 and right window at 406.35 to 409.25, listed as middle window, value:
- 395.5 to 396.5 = 0.206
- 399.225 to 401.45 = -0.418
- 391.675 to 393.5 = 0.533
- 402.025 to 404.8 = -0.287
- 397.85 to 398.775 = -0.078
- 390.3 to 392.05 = -0.274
